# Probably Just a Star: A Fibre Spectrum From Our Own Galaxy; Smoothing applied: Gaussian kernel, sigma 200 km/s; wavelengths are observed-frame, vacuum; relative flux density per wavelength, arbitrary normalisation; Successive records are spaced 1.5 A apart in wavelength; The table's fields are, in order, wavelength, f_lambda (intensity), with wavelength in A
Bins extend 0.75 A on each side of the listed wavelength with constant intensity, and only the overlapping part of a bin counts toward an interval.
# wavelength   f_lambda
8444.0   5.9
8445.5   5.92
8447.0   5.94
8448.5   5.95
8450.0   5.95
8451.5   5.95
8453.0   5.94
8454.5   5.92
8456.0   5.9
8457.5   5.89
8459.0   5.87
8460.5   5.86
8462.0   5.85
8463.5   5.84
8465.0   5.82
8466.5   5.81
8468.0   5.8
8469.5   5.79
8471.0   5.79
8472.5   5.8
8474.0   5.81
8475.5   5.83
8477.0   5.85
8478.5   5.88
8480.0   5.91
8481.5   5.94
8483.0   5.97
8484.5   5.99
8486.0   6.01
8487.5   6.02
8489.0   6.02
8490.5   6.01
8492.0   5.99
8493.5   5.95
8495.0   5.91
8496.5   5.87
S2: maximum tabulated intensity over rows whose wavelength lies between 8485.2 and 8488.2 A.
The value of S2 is 6.02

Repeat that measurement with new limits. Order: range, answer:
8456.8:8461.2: 5.89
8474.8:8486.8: 6.01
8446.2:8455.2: 5.95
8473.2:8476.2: 5.83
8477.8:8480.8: 5.91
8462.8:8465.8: 5.84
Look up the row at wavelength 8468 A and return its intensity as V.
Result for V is 5.8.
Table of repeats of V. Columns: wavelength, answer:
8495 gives 5.91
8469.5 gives 5.79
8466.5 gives 5.81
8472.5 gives 5.8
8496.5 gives 5.87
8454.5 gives 5.92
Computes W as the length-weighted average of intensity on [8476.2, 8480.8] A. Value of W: 5.88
